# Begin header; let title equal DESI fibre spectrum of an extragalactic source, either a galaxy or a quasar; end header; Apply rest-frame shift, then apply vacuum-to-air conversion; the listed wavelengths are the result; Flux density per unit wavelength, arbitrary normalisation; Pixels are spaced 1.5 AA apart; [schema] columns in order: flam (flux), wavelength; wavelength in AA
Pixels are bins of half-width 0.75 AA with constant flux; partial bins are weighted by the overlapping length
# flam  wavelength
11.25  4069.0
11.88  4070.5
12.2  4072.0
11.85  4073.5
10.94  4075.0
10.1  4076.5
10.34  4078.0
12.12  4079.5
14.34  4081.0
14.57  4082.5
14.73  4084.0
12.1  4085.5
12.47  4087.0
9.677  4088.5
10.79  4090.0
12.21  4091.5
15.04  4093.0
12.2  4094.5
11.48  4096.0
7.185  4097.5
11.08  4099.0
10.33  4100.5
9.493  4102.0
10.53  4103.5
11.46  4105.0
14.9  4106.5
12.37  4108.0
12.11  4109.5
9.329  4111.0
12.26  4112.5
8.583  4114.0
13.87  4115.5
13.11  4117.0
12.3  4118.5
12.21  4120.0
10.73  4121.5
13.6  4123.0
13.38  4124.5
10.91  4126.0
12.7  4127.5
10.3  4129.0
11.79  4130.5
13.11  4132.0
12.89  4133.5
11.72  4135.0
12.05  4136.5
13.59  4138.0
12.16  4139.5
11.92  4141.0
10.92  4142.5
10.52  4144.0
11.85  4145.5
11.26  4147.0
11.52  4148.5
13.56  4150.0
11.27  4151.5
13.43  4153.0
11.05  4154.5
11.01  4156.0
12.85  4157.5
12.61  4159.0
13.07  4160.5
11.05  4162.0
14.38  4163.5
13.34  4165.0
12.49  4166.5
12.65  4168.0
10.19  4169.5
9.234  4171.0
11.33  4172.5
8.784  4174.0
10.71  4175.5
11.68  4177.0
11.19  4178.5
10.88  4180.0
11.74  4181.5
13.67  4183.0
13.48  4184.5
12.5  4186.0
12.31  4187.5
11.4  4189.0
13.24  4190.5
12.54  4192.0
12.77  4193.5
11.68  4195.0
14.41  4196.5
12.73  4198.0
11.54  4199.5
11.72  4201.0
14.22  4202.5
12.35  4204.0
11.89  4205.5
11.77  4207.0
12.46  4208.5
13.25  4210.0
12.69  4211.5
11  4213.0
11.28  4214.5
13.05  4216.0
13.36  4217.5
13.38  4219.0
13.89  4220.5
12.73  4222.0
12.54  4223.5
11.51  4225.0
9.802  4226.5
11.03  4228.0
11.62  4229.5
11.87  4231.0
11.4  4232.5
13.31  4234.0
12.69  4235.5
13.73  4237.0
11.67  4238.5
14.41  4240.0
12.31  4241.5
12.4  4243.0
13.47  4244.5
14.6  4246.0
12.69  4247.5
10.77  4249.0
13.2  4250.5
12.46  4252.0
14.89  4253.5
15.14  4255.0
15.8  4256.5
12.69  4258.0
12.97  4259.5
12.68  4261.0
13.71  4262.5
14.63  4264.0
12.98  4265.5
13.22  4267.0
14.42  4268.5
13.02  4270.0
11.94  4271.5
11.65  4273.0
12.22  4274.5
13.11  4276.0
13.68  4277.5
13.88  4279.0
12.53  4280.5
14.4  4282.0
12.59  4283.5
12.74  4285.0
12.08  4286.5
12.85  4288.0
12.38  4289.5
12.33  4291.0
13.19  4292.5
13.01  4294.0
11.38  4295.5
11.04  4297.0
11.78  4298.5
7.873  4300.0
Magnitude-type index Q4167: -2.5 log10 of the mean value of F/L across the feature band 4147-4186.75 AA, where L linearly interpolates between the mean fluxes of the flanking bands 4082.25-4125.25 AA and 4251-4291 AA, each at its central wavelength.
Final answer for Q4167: 0.04 mag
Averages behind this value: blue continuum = 11.8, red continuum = 13.2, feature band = 11.9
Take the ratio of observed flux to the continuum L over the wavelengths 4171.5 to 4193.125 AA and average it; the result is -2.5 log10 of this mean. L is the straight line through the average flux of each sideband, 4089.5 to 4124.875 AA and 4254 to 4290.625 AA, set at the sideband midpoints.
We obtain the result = 0.052 mag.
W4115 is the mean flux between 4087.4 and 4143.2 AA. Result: 11.7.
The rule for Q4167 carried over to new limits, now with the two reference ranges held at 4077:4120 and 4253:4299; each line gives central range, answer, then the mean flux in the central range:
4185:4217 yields 0.01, 12.4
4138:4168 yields 0.00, 12.2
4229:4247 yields 0.00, 12.8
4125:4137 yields 0.01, 12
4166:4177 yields 0.14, 10.8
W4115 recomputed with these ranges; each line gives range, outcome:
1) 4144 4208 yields 12.1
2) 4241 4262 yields 13.3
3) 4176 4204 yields 12.4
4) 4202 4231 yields 12.3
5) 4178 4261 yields 12.6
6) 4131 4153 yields 12.1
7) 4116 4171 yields 12.1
